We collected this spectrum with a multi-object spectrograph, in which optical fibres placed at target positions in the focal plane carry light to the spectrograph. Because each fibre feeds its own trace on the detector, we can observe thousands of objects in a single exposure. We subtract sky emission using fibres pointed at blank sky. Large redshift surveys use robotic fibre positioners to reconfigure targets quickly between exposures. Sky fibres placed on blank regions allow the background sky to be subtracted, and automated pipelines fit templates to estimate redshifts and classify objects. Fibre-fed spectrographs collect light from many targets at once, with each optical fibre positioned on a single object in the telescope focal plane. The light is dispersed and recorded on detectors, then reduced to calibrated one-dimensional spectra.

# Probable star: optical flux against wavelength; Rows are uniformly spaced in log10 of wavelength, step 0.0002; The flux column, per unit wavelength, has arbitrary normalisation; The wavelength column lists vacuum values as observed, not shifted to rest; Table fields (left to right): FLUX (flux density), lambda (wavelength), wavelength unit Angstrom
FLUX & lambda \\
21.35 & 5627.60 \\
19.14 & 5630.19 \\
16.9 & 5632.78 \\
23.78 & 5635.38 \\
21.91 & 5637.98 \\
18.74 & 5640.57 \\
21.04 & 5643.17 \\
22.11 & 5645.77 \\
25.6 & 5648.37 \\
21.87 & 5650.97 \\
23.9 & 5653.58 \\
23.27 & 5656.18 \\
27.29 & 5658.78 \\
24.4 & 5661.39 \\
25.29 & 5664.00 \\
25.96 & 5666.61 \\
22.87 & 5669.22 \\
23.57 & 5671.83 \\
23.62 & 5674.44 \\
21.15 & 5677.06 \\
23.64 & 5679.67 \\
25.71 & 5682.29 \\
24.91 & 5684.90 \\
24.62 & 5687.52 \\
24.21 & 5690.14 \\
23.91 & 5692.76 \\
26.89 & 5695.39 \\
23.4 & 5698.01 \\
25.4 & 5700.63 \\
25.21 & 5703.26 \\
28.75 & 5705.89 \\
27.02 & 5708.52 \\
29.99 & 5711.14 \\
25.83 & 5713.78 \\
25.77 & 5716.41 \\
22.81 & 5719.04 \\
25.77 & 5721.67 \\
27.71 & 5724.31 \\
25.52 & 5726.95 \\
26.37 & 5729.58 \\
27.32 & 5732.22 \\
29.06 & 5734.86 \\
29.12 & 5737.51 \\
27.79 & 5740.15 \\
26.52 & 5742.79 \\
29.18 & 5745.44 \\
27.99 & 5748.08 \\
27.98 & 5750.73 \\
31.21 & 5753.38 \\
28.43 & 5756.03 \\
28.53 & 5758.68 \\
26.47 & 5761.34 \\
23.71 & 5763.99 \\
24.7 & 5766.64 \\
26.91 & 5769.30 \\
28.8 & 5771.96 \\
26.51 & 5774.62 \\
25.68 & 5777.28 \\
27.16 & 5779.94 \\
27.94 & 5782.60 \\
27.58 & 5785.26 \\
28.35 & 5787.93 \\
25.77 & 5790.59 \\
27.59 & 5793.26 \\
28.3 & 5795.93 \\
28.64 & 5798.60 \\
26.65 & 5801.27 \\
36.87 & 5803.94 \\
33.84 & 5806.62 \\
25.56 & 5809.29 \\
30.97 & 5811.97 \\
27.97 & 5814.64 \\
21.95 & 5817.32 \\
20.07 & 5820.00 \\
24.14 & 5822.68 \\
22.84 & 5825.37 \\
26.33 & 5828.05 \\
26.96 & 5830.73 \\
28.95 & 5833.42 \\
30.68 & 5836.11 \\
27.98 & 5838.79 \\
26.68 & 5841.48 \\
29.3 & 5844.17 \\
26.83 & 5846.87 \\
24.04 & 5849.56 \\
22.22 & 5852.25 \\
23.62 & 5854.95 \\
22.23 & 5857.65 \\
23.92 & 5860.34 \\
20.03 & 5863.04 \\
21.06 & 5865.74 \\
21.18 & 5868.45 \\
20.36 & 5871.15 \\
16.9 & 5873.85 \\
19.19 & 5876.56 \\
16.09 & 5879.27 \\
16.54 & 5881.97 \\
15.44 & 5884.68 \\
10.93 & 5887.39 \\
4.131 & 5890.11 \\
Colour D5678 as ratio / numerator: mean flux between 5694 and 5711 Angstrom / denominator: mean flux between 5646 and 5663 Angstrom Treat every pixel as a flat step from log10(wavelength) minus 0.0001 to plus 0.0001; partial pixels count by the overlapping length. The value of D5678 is 1.1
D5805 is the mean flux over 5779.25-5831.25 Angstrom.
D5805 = 27.3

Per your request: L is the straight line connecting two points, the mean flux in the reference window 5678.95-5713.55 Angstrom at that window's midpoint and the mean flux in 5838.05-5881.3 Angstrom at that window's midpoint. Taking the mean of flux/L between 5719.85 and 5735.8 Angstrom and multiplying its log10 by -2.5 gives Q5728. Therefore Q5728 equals -0.07 mag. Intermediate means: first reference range 25.7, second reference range 22.4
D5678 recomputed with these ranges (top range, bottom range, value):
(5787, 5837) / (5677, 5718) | 1.08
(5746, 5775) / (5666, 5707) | 1.12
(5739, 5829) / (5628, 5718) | 1.14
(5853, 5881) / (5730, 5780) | 0.74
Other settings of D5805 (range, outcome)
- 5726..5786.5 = 27.4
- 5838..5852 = 26.6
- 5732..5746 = 28.2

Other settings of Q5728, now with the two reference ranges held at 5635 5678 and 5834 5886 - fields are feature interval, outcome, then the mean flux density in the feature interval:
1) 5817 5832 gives -0.06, 23.8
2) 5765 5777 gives -0.16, 26.6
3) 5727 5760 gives -0.22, 28.2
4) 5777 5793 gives -0.19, 27.2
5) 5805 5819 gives -0.23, 28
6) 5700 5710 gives -0.16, 26.7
